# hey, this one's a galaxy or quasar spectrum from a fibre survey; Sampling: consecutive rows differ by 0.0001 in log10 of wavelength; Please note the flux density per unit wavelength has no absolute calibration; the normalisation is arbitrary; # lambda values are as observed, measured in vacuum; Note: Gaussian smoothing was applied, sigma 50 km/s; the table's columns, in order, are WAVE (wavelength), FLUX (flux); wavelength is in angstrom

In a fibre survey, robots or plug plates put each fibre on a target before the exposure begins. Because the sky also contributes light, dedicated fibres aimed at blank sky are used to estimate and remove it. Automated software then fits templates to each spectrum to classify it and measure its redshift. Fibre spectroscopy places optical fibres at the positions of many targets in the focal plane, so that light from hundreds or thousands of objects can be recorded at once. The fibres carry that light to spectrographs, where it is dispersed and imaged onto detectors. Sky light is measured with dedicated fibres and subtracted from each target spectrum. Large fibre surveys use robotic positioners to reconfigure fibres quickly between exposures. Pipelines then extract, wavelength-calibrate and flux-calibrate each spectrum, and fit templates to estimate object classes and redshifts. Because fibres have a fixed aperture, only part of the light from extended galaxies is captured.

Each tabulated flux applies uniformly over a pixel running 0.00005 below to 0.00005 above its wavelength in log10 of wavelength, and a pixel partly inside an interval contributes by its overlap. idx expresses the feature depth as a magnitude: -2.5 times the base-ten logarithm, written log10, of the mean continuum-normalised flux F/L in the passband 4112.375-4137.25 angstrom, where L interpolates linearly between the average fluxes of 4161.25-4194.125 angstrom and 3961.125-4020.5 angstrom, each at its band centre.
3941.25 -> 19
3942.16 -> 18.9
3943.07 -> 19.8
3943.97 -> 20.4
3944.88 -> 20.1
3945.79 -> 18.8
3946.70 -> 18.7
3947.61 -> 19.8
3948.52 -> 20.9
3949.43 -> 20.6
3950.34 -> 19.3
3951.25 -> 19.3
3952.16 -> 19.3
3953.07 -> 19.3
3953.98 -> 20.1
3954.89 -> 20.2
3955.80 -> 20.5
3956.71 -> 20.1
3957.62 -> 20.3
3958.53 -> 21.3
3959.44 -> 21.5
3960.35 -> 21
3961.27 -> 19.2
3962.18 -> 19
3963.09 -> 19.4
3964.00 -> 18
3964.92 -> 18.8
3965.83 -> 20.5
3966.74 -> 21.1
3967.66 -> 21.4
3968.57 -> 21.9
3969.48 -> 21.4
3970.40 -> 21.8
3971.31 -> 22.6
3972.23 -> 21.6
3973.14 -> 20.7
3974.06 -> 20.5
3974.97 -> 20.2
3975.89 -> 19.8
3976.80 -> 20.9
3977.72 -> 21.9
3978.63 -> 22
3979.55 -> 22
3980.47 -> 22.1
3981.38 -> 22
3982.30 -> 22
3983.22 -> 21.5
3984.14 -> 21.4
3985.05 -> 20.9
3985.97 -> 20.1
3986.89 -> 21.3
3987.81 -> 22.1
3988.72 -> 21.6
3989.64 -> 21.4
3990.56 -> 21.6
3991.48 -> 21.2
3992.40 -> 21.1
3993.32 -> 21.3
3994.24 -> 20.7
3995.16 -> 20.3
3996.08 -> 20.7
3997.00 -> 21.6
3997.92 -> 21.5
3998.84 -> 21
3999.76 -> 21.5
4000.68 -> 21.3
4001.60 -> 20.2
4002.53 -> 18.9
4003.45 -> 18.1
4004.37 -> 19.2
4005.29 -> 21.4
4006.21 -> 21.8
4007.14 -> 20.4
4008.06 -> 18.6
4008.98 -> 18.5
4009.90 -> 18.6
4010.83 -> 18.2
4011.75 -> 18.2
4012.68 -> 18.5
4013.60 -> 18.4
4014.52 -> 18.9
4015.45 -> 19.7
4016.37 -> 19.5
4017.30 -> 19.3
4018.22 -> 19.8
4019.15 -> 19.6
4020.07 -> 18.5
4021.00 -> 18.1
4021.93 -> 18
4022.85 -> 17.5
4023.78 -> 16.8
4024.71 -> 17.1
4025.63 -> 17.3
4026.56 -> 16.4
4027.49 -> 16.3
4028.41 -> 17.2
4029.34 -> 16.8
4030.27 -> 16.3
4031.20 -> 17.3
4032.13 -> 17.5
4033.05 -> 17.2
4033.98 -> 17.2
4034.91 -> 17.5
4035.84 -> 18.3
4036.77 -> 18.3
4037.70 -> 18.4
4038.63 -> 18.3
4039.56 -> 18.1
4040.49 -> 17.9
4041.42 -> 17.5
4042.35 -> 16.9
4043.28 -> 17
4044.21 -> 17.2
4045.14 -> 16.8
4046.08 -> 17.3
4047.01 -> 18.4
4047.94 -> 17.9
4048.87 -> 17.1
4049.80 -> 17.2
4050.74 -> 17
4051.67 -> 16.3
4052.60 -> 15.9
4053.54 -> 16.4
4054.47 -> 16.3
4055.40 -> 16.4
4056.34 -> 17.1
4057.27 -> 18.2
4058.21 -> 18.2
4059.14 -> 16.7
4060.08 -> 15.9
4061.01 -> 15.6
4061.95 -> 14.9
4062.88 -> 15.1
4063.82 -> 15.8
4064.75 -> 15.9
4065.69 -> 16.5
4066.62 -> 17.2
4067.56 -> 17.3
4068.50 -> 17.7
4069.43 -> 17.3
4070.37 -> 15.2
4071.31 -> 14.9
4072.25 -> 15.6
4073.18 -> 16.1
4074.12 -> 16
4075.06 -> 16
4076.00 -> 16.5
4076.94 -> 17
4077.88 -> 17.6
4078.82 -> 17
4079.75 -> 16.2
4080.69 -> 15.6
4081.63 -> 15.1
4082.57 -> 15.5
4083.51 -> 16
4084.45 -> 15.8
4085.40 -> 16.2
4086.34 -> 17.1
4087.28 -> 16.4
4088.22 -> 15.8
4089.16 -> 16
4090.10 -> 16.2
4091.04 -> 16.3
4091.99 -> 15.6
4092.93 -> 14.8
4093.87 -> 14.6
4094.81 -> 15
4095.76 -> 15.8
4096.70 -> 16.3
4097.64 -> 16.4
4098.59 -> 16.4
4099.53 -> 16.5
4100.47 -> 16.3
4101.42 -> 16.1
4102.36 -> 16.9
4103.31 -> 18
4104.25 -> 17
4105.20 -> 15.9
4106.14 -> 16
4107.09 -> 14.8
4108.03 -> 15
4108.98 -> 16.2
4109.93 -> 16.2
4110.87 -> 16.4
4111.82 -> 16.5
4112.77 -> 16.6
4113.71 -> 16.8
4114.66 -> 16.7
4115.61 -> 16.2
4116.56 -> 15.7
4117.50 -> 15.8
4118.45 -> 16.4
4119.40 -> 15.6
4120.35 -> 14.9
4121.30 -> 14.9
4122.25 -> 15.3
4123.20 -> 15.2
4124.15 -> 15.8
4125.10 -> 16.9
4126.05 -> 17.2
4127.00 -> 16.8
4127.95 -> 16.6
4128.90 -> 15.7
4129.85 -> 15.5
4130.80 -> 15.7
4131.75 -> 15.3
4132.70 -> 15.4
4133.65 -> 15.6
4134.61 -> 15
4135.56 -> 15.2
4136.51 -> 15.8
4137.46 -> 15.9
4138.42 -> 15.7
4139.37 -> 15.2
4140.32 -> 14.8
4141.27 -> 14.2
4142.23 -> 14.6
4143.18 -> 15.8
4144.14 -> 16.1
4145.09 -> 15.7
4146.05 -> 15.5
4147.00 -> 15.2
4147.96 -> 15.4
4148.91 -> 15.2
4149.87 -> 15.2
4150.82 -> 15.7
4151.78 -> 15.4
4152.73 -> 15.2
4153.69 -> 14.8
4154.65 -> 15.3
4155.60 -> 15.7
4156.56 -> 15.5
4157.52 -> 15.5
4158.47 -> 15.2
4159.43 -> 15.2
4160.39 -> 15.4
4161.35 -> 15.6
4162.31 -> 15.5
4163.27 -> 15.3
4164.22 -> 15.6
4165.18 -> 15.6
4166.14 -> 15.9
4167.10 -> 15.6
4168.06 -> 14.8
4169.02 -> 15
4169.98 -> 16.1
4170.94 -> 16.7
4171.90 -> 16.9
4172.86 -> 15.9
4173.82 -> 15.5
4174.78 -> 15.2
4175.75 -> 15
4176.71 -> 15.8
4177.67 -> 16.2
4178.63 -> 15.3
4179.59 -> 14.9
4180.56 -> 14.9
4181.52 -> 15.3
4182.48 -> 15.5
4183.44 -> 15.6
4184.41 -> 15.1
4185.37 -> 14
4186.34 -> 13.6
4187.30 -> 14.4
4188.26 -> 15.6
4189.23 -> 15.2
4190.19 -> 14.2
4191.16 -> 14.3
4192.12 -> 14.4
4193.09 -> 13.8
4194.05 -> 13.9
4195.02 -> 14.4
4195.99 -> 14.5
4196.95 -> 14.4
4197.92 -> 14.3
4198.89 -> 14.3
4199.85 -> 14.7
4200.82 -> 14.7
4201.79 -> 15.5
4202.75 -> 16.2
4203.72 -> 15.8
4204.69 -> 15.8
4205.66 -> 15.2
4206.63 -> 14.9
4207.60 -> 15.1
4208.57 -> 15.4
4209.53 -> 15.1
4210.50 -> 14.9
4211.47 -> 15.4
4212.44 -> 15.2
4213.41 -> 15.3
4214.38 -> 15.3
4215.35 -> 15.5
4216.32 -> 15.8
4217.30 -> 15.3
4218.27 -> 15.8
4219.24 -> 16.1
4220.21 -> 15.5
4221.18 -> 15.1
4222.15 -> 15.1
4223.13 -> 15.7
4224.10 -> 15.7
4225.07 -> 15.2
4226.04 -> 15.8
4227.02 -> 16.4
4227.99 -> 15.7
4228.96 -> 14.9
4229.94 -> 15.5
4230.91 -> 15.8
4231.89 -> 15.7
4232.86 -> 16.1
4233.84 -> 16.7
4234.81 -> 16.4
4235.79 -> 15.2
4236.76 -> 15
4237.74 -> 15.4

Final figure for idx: 0.055 mag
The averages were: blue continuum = 20.5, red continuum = 15.2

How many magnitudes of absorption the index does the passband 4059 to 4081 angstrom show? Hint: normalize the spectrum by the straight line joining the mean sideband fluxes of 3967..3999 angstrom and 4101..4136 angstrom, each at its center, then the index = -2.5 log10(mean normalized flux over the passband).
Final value 0.11 mag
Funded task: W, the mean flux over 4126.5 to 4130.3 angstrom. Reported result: 16.2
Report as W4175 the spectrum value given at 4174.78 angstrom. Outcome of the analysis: 15.2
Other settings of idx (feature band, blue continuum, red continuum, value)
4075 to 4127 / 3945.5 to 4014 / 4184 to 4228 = 0.095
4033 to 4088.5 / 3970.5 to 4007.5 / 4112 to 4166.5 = 0.107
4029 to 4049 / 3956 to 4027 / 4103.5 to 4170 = 0.071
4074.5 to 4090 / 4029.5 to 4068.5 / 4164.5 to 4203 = 0.021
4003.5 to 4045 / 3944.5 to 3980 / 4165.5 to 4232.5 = 0.053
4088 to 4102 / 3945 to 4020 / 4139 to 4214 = 0.097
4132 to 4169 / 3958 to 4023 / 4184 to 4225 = 0.068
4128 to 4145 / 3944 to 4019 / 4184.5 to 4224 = 0.082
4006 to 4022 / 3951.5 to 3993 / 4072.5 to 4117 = 0.014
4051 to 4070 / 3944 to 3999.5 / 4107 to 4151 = 0.085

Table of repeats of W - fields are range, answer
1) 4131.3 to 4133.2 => 15.4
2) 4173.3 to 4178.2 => 15.5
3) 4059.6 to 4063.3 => 15.4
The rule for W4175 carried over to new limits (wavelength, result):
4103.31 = 18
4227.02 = 16.4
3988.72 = 21.6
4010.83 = 18.2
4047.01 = 18.4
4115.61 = 16.2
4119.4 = 15.6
